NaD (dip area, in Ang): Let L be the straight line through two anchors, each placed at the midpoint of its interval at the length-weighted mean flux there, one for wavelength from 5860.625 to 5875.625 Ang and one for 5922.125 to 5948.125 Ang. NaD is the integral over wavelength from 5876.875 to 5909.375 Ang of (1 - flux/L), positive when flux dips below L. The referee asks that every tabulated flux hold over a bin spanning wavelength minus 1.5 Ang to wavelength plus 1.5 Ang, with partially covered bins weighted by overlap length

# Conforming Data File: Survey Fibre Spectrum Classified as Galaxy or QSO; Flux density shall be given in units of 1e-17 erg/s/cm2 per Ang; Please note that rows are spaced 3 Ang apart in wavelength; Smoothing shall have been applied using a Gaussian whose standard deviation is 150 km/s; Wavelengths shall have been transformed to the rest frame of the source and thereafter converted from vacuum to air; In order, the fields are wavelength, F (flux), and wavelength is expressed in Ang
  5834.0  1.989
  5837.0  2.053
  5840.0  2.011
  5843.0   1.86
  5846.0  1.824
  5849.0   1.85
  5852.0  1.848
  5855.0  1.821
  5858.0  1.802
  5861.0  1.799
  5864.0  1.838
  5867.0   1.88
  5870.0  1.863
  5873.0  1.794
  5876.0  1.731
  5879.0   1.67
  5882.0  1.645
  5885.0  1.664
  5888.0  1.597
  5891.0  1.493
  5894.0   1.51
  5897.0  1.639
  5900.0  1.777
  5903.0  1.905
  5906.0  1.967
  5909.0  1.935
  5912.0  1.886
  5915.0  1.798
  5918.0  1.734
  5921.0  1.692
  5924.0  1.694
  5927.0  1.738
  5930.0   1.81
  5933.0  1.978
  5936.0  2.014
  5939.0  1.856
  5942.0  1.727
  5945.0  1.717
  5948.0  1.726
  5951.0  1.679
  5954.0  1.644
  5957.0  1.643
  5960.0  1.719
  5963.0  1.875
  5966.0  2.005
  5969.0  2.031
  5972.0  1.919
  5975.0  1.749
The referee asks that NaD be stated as 2.1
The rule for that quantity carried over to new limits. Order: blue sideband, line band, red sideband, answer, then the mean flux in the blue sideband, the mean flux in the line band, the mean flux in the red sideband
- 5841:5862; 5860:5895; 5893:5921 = 2.07 Ang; 1.83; 1.71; 1.79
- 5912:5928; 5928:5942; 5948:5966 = -1.17 Ang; 1.75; 1.89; 1.74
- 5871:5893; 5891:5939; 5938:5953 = -2.80 Ang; 1.66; 1.8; 1.73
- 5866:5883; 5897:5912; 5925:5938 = -0.38 Ang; 1.76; 1.87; 1.88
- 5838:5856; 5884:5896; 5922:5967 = 1.77 Ang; 1.88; 1.56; 1.78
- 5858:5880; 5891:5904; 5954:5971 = 0.98 Ang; 1.8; 1.68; 1.84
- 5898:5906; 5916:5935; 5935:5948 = 0.47 Ang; 1.85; 1.78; 1.81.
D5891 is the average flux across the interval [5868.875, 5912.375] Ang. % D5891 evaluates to 1.73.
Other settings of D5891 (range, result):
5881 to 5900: 1.6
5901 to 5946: 1.83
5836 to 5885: 1.82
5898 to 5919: 1.86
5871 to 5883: 1.72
